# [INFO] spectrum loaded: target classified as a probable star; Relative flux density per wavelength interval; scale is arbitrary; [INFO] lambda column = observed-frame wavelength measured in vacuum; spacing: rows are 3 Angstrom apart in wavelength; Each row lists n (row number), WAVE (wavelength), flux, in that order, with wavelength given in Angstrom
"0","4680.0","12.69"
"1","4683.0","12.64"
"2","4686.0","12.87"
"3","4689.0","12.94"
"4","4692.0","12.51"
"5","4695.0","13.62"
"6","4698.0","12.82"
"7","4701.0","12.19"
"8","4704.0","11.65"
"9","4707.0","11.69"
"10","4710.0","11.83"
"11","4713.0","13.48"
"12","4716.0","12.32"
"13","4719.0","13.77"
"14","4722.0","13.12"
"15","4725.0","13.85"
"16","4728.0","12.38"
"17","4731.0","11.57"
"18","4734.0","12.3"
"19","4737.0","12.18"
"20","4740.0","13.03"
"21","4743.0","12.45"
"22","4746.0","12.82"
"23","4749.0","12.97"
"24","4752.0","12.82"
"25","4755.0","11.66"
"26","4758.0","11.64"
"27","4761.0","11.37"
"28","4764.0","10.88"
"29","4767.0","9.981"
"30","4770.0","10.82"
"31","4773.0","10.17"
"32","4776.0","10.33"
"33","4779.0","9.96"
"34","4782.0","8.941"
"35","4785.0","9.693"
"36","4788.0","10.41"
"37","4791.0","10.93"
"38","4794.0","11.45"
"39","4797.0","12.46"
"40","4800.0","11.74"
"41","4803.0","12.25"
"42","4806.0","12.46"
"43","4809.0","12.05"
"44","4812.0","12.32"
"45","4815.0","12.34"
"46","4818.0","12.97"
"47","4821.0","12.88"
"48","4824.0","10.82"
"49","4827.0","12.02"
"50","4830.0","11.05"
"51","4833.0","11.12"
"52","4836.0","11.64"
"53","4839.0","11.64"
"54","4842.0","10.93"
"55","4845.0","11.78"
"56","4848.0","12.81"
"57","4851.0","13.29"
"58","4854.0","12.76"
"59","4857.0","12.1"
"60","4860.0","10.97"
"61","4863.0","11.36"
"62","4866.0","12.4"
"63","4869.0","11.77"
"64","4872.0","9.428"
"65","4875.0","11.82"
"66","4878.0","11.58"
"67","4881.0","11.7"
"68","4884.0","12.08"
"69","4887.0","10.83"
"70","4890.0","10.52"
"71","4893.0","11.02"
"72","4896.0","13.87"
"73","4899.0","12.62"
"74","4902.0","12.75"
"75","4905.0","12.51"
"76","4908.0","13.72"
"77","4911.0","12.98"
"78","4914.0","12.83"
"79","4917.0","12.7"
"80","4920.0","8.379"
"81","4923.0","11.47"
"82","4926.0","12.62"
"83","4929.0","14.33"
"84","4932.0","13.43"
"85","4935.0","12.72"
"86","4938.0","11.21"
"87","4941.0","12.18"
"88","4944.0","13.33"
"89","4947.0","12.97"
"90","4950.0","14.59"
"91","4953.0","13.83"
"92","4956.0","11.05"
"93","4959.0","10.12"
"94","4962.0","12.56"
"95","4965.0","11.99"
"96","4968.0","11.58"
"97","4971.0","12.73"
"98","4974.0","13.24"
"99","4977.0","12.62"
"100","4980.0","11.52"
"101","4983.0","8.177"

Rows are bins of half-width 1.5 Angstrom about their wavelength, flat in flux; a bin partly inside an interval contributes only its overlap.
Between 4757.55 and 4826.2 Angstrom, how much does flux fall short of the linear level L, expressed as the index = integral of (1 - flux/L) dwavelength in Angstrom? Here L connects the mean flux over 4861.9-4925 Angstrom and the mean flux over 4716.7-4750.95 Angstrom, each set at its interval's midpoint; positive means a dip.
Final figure 6.4 Angstrom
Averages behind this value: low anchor 12.8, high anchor 11.8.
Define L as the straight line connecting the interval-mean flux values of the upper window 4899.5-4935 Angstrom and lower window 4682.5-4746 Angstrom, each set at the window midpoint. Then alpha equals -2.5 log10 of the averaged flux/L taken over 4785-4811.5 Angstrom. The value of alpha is 0.09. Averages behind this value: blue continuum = 12.6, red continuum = 12.5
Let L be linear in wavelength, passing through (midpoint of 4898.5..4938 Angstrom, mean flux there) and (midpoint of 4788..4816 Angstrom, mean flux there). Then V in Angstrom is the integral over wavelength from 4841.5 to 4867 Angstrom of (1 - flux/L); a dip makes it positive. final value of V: 0.2 Angstrom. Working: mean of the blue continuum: 11.9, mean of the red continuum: 12.5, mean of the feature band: 12.1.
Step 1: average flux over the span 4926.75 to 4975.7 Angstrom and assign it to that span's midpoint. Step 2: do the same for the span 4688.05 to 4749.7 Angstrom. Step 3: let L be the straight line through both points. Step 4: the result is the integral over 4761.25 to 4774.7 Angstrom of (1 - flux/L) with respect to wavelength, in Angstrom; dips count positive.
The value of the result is 2.2 Angstrom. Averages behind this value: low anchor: 12.6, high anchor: 12.6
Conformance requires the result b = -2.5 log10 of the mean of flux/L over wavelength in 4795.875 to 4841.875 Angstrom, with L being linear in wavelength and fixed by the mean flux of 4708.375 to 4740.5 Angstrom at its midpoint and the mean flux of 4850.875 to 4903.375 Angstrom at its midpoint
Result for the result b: 0.017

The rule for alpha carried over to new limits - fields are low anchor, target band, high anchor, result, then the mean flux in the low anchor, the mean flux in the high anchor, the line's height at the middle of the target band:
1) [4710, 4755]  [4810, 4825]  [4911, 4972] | 0.023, 12.7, 12.3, 12.6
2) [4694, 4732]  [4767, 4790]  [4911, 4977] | 0.242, 12.6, 12.4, 12.6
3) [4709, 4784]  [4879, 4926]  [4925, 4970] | 0.035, 11.9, 12.6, 12.4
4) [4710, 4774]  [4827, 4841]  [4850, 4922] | 0.054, 12.2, 11.9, 12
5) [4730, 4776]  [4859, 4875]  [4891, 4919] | 0.108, 11.7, 12.7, 12.4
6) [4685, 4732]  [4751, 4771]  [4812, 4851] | 0.098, 12.7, 11.9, 12.3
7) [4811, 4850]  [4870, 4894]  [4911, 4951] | 0.099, 11.9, 12.5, 12.2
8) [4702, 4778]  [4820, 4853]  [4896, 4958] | 0.047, 12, 12.6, 12.3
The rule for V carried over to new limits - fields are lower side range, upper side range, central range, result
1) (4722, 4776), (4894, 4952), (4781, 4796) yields 2.10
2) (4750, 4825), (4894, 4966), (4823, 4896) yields 2.00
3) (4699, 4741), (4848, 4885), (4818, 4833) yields 0.31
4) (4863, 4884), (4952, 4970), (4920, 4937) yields -1.11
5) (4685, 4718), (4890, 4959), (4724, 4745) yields 0.05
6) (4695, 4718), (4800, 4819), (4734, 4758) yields -0.22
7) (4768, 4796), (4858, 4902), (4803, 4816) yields -1.94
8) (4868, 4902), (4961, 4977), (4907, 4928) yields -0.33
